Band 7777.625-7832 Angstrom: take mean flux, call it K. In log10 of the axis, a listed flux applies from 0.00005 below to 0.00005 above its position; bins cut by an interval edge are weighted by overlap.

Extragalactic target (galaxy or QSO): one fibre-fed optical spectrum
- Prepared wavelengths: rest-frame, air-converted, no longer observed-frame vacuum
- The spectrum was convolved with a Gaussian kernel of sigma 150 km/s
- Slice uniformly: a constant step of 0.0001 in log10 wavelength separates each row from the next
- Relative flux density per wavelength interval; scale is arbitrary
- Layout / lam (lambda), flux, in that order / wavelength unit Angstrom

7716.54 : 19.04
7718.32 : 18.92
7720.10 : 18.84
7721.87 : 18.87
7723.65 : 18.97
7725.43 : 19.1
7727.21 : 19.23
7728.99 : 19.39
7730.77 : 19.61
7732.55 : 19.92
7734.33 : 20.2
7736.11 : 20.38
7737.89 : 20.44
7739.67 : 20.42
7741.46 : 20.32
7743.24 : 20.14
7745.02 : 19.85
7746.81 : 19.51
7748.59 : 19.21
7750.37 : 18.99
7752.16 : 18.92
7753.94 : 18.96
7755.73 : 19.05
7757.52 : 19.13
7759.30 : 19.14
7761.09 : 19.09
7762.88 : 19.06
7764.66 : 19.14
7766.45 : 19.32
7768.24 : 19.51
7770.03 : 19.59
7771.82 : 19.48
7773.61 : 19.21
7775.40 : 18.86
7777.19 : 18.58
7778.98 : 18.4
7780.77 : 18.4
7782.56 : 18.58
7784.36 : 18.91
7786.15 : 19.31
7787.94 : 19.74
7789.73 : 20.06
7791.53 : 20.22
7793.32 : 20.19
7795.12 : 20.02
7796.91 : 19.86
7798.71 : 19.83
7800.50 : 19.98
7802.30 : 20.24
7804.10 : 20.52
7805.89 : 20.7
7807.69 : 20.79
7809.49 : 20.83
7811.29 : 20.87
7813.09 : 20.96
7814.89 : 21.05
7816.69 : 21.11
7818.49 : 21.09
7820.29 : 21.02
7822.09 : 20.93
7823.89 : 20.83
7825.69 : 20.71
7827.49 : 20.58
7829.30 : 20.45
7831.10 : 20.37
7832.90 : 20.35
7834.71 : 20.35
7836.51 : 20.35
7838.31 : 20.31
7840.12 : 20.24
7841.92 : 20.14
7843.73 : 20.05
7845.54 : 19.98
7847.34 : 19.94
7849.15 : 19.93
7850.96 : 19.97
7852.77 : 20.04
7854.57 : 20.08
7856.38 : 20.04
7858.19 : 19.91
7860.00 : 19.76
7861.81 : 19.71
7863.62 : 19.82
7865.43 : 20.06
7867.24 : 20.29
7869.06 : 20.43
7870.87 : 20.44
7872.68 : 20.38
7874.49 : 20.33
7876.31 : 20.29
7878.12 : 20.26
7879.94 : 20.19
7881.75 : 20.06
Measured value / 20.2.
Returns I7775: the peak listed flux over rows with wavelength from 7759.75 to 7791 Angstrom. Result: 20.06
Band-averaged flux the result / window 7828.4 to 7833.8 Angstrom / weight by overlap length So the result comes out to 20.4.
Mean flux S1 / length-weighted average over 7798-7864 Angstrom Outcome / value 20.4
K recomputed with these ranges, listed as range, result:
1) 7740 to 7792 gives 19.3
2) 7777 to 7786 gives 18.6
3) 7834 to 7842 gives 20.3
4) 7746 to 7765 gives 19.1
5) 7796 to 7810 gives 20.3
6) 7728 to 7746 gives 20.1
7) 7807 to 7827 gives 20.9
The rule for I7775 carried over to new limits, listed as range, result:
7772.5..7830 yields 21.11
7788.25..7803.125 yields 20.24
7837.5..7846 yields 20.31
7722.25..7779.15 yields 20.44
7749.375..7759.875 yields 19.14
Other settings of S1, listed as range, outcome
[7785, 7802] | 19.9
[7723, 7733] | 19.4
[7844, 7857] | 20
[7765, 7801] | 19.4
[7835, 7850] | 20.1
